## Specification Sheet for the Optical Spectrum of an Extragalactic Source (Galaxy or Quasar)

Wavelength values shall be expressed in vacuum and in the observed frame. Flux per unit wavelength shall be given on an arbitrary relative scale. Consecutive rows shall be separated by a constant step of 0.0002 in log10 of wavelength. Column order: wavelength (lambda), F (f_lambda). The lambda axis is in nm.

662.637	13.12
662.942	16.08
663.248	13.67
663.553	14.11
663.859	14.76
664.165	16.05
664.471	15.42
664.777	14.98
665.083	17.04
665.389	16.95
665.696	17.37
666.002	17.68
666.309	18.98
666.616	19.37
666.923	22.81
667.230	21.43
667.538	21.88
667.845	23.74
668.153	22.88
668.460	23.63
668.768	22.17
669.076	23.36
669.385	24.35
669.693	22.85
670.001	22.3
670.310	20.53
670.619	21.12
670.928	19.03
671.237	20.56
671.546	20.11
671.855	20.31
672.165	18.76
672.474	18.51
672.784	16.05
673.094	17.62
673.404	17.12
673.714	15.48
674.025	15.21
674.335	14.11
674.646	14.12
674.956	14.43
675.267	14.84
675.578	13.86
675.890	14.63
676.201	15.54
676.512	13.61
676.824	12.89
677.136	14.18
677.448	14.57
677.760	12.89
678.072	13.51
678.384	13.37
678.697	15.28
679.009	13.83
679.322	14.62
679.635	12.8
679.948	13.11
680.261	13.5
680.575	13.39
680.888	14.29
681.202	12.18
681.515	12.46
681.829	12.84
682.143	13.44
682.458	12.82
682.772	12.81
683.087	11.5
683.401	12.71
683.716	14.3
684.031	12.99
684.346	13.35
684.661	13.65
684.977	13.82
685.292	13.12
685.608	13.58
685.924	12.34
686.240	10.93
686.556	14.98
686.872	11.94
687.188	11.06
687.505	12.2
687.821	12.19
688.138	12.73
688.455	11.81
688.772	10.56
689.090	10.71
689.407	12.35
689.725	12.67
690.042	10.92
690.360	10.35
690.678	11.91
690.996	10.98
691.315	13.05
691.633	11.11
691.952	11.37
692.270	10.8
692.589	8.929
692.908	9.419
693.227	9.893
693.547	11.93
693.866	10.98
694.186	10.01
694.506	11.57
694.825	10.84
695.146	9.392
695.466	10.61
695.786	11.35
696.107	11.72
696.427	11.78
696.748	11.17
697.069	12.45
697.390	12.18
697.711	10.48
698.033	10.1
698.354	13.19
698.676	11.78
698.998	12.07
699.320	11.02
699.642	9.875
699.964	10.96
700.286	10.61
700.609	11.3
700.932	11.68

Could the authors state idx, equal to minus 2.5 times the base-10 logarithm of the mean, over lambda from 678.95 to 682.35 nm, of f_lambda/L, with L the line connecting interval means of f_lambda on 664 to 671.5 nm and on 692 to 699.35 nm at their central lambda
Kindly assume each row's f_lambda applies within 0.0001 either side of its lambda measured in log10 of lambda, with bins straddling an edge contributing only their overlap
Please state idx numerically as 0.20 mag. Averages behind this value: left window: 20.3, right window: 11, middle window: 13.3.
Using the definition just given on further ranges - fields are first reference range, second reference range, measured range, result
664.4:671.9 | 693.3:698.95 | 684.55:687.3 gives 0.14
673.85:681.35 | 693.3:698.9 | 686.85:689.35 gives 0.07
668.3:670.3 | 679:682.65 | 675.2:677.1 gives 0.21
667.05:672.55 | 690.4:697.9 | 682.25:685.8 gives 0.17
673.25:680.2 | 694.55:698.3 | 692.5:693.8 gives 0.15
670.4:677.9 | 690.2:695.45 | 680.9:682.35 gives 0.10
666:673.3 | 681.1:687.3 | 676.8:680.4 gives 0.16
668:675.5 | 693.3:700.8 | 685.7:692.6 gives 0.17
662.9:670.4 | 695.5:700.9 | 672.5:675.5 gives 0.13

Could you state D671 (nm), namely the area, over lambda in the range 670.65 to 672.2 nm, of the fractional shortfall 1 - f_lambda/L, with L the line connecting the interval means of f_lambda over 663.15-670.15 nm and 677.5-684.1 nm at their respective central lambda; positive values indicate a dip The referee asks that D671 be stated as -0.22 nm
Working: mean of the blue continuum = 19.5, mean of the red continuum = 13.3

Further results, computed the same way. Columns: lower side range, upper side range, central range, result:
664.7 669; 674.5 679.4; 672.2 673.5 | -0.067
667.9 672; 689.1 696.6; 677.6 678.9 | 0.301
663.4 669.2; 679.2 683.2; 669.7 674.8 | -0.461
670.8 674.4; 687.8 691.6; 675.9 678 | 0.294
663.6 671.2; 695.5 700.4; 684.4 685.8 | 0.139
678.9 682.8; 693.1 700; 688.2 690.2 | 0.094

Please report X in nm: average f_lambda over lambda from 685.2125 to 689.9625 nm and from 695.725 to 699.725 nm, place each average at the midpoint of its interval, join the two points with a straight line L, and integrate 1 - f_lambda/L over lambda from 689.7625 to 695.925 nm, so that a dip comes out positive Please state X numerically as 0.51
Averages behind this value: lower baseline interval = 12.2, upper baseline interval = 11.5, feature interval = 10.8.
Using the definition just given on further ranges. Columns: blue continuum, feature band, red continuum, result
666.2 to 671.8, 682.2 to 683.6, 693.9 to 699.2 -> 0.33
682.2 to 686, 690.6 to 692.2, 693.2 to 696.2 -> -0.01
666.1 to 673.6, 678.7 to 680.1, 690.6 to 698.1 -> 0.26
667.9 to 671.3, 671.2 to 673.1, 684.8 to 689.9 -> 0.18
